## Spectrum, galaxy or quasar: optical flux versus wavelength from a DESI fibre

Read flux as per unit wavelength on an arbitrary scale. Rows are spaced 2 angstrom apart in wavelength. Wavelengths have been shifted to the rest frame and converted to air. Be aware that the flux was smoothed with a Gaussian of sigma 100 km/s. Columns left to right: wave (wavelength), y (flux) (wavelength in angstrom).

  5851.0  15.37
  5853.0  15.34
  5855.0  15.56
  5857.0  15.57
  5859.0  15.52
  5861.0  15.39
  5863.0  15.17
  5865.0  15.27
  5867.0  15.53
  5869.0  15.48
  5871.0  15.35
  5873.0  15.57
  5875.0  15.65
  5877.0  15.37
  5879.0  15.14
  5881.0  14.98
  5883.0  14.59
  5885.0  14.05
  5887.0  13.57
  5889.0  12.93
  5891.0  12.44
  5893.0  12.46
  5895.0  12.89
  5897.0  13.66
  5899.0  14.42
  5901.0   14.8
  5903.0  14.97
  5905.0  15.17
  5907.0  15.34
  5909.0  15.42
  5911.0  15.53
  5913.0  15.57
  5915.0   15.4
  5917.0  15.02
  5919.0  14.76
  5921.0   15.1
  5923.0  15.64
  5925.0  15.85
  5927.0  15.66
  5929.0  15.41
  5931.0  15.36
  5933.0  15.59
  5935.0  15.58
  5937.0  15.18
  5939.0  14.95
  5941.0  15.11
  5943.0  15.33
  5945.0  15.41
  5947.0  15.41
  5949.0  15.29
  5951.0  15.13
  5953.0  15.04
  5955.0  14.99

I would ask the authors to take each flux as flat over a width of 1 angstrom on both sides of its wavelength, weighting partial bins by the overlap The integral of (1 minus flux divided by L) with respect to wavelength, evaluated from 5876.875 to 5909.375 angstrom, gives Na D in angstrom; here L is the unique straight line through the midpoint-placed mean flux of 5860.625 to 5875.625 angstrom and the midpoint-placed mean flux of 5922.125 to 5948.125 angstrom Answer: 2.6 angstrom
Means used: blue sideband 15.4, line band 14.2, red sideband 15.4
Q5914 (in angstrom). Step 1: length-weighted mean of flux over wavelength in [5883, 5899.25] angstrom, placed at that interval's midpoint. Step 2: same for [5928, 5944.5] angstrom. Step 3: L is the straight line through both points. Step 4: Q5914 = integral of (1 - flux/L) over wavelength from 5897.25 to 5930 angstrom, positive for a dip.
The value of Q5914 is -2.1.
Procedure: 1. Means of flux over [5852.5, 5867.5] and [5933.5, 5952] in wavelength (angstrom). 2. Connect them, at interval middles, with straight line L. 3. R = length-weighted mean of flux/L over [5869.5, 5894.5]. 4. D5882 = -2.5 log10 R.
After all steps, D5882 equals 0.08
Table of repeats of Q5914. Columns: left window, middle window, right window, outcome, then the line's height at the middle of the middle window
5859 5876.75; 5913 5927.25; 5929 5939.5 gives 0.0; 15.4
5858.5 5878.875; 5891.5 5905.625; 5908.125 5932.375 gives 1.3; 15.4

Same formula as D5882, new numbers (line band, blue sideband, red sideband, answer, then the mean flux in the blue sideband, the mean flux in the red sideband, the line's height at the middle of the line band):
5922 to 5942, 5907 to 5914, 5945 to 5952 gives 0.00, 15.5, 15.3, 15.4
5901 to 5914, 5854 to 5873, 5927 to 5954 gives 0.00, 15.4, 15.3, 15.4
